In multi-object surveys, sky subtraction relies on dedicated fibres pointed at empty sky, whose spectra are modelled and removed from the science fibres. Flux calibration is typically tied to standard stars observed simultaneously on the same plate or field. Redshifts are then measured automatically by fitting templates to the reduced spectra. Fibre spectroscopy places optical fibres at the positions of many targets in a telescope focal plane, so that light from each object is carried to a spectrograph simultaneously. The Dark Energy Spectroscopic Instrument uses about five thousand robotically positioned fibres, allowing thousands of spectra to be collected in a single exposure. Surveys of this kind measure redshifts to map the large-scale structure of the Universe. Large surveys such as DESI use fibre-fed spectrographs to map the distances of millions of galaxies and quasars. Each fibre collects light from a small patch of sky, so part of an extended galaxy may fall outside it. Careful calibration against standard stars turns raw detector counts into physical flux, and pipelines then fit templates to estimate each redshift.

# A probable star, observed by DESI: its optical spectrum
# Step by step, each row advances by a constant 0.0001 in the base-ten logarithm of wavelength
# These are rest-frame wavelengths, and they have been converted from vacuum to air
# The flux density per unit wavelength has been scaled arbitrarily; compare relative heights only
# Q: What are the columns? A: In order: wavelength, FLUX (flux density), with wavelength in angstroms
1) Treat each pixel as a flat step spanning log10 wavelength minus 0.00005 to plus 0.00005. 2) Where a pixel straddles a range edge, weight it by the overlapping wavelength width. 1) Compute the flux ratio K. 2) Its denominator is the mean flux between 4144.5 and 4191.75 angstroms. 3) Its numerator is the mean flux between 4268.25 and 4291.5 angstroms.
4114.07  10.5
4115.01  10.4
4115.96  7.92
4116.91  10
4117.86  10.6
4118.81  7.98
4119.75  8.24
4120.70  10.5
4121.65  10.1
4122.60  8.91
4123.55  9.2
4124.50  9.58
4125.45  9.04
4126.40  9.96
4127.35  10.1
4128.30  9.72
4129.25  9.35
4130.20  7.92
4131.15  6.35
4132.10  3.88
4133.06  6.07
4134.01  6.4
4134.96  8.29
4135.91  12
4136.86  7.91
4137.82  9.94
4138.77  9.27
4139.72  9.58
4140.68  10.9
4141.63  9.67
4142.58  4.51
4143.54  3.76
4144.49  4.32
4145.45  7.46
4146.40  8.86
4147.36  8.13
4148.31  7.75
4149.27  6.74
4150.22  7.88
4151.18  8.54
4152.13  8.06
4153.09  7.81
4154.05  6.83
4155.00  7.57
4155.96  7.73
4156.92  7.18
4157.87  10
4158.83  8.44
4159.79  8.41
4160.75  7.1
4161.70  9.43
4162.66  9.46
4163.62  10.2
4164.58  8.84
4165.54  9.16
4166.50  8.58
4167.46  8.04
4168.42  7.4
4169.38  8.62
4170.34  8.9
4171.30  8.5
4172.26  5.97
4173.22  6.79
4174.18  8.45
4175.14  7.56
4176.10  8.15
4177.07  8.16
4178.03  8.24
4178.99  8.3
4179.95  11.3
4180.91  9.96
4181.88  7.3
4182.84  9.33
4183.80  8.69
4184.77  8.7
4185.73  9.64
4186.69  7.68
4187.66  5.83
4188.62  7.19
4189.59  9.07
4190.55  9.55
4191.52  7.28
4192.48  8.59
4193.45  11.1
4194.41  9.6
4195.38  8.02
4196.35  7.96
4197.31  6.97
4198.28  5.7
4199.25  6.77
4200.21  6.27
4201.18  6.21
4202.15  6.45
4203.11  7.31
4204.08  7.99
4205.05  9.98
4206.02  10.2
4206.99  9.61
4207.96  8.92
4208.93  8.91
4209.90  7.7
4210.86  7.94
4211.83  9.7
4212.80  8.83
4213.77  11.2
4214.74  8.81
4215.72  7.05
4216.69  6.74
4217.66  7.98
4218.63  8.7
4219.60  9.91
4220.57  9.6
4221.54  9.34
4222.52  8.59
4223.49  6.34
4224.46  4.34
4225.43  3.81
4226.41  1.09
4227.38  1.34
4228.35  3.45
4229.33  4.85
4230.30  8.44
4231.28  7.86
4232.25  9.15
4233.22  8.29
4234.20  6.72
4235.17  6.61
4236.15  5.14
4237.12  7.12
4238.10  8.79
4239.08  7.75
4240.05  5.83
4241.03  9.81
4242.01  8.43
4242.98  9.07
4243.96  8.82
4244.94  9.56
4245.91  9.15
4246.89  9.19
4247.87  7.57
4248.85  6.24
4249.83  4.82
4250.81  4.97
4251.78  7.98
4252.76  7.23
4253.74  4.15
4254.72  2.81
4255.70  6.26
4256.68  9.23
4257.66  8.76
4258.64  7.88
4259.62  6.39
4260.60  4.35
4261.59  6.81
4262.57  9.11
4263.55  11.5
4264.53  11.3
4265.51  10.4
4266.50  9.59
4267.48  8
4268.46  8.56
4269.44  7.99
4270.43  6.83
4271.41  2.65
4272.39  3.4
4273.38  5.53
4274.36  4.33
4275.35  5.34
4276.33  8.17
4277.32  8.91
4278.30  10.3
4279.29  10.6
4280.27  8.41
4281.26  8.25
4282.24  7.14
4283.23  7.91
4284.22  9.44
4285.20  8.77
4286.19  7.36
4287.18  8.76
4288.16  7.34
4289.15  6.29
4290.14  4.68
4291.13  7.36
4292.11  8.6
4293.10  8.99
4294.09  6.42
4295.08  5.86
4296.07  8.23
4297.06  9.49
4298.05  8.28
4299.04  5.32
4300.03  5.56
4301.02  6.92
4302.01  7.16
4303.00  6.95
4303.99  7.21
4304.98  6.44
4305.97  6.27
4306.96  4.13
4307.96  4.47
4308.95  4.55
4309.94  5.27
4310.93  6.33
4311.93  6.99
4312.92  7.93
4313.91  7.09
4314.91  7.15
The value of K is 0.88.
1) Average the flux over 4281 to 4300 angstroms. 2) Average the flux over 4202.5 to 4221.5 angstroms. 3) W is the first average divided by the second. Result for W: 0.9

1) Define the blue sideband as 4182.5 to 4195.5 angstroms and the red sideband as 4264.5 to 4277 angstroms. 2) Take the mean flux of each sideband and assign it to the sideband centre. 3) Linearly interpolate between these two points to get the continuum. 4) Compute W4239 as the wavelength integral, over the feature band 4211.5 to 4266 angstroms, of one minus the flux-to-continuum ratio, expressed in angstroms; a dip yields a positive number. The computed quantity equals 1.22 angstroms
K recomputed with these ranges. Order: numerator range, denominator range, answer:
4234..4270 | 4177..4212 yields 0.92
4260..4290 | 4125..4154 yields 0.97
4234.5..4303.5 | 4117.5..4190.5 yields 0.90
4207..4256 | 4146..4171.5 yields 0.88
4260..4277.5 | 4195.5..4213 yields 0.92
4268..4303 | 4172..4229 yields 0.93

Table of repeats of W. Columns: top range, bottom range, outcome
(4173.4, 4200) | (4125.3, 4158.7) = 1.04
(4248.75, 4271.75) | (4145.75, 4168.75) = 0.88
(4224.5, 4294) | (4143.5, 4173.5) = 0.91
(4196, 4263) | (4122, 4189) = 0.89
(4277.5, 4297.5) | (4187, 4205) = 1.04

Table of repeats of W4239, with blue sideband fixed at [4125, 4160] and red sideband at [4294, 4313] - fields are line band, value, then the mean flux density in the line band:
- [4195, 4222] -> -3.23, 8.24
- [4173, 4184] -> -1.29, 8.56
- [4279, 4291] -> -2.19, 7.85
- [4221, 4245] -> 1.15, 6.78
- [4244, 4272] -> -2.39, 7.48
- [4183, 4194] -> -1.39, 8.52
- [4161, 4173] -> -1.16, 8.53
